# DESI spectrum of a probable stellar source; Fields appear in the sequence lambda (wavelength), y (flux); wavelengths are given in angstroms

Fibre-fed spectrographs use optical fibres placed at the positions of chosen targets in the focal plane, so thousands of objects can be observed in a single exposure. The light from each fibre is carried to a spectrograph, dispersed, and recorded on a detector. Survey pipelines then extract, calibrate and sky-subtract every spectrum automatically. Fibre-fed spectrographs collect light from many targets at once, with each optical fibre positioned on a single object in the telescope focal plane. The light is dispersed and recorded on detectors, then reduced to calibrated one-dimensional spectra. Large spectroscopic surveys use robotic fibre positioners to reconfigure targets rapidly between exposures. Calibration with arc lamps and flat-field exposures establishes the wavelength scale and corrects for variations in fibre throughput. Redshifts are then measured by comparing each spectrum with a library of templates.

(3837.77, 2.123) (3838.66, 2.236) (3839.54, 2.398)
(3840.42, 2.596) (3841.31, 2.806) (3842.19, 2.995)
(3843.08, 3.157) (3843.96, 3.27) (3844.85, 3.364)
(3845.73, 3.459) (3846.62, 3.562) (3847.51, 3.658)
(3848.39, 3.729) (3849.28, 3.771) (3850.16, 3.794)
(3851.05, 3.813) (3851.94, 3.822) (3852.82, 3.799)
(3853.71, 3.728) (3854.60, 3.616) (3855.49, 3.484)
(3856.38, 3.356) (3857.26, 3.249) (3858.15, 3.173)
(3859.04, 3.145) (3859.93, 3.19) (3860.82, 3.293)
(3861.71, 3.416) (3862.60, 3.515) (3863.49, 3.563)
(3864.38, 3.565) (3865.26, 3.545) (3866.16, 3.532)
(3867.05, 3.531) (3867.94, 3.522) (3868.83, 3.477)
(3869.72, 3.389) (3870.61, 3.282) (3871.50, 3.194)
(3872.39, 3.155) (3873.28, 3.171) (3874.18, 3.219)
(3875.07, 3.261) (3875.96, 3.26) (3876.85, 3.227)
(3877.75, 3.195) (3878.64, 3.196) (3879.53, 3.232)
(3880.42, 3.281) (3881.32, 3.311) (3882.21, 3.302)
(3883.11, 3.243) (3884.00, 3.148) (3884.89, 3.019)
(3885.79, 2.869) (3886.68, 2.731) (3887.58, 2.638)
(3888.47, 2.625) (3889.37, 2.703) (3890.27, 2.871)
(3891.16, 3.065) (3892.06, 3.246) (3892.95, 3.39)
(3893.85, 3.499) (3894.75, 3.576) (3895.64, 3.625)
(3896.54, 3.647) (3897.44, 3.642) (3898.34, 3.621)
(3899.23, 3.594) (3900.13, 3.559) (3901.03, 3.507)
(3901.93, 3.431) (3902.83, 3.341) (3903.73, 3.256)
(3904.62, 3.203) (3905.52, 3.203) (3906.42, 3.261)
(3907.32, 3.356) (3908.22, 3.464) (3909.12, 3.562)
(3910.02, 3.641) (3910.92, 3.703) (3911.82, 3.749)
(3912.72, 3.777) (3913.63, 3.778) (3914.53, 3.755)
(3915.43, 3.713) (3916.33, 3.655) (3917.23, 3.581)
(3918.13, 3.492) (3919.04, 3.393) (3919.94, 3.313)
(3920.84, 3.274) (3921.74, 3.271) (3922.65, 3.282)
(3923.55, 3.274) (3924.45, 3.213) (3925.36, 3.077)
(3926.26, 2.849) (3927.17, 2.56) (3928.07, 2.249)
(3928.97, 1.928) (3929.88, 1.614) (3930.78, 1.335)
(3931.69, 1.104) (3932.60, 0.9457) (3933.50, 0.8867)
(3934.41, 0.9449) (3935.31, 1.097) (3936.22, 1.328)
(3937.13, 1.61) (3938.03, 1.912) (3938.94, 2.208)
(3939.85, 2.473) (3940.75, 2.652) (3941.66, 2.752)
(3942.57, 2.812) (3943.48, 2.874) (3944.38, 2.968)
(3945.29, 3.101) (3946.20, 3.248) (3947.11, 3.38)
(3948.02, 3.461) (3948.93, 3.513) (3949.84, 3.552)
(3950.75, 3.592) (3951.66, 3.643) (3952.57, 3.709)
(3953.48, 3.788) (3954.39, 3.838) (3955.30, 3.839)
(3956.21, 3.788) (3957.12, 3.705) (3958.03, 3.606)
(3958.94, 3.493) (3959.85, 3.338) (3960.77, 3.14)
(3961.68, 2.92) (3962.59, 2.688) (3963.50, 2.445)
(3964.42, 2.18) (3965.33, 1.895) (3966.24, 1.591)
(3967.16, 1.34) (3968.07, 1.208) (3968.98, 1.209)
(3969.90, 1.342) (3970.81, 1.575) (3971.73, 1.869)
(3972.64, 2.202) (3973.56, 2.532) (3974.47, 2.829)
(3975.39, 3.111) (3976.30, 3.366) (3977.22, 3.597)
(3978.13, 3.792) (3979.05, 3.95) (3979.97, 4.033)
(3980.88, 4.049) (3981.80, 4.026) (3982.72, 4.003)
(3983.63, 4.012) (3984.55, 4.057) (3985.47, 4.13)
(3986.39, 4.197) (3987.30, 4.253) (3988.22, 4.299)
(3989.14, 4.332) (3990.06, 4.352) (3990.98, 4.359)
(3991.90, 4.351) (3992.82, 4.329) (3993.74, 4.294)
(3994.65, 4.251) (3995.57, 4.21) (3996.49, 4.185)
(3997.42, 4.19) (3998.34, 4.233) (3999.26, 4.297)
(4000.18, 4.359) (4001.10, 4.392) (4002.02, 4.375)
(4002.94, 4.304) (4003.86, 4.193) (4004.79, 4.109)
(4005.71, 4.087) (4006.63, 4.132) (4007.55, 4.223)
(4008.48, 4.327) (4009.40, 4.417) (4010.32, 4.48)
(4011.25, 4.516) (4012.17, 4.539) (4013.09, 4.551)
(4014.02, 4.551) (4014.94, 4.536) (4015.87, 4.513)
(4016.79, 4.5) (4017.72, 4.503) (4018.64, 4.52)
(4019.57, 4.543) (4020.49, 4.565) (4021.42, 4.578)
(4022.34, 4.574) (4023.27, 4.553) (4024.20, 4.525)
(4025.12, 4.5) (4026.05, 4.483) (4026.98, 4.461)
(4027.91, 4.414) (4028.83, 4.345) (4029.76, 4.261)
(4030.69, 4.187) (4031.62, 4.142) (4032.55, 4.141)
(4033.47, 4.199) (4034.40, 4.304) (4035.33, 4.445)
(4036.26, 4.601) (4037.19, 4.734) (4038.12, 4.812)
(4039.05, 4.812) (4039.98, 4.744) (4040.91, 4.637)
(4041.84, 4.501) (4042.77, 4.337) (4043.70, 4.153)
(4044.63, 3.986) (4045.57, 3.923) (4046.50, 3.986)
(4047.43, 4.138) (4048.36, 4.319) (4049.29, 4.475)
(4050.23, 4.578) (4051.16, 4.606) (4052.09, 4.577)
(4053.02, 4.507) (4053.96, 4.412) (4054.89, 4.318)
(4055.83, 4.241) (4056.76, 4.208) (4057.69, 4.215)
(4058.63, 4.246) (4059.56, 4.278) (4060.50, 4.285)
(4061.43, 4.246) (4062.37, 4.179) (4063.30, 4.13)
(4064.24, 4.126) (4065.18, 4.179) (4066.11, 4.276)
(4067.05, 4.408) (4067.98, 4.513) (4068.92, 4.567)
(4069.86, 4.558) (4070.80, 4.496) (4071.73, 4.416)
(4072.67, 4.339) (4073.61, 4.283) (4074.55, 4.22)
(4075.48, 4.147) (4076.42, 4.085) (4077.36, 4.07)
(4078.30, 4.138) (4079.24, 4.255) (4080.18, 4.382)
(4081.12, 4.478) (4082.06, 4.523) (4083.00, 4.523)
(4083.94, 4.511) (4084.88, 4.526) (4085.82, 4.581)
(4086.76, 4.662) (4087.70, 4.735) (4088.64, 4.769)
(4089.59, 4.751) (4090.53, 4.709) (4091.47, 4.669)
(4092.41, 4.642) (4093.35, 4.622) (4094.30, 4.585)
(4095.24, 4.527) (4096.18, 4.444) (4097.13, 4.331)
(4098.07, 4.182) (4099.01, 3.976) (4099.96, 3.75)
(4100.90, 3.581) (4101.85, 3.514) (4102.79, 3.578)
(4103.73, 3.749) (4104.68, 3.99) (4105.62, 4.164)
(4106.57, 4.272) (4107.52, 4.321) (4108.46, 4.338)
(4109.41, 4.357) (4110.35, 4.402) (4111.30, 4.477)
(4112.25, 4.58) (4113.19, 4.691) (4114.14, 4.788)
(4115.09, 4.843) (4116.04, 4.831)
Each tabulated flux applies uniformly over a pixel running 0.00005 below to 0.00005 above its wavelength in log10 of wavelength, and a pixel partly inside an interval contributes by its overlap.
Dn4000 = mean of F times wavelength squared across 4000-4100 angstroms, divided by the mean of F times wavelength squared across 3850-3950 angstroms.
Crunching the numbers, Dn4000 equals 1.53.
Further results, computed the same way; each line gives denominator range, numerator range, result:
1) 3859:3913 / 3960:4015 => 1.15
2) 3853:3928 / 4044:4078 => 1.40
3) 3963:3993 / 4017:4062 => 1.43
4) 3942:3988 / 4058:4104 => 1.46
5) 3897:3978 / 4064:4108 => 1.62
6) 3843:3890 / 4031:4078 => 1.43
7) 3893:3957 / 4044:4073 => 1.52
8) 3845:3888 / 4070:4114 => 1.44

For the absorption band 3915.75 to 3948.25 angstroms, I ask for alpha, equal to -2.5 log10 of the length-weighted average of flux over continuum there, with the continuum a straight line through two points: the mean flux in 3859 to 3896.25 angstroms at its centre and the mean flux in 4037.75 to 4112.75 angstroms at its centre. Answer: 0.37 mag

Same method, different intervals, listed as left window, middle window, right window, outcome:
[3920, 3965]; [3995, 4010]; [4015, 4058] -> -0.12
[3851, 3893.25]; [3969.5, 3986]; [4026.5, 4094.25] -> 0.20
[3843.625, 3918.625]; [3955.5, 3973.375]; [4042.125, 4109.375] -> 0.48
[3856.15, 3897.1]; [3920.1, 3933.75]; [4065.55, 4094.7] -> 0.44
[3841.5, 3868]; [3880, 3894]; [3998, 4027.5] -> 0.20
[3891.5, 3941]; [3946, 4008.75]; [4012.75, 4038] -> 0.08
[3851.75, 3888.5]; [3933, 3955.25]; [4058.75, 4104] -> 0.32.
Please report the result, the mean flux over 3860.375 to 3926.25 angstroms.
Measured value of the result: 3.35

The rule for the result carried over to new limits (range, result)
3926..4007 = 3.14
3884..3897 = 3.11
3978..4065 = 4.33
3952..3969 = 2.87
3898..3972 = 2.86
